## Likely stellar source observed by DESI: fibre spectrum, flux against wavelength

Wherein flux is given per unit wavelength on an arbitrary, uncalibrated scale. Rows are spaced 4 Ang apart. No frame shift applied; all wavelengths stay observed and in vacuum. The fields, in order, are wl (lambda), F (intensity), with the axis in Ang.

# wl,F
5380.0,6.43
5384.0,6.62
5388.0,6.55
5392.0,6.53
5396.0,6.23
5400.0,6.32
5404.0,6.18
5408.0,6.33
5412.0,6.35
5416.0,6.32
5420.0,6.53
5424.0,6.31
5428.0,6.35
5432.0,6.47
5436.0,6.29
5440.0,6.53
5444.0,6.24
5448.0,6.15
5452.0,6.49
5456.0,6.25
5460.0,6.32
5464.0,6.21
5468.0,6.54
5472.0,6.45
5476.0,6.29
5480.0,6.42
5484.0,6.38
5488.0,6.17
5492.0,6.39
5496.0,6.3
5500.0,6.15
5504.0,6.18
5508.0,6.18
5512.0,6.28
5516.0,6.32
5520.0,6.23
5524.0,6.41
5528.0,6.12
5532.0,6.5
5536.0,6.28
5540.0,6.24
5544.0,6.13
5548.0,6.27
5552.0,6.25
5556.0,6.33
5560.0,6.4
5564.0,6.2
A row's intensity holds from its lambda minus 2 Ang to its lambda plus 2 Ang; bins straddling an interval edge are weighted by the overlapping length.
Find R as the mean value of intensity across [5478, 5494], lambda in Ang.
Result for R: 6.34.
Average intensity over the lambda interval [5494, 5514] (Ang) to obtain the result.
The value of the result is 6.22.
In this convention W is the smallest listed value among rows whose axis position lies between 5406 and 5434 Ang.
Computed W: 6.31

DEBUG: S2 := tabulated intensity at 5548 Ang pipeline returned 6.27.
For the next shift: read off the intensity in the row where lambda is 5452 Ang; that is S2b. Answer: 6.49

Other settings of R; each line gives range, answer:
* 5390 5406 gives 6.32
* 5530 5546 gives 6.29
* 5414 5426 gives 6.39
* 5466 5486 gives 6.42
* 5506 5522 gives 6.25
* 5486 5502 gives 6.25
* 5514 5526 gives 6.32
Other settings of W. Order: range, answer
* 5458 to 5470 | 6.21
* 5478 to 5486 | 6.38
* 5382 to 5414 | 6.18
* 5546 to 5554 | 6.25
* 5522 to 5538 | 6.12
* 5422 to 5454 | 6.15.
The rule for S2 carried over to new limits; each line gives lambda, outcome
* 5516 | 6.32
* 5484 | 6.38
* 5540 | 6.24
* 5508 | 6.18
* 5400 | 6.32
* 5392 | 6.53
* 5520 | 6.23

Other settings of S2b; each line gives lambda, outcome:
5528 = 6.12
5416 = 6.32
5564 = 6.2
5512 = 6.28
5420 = 6.53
